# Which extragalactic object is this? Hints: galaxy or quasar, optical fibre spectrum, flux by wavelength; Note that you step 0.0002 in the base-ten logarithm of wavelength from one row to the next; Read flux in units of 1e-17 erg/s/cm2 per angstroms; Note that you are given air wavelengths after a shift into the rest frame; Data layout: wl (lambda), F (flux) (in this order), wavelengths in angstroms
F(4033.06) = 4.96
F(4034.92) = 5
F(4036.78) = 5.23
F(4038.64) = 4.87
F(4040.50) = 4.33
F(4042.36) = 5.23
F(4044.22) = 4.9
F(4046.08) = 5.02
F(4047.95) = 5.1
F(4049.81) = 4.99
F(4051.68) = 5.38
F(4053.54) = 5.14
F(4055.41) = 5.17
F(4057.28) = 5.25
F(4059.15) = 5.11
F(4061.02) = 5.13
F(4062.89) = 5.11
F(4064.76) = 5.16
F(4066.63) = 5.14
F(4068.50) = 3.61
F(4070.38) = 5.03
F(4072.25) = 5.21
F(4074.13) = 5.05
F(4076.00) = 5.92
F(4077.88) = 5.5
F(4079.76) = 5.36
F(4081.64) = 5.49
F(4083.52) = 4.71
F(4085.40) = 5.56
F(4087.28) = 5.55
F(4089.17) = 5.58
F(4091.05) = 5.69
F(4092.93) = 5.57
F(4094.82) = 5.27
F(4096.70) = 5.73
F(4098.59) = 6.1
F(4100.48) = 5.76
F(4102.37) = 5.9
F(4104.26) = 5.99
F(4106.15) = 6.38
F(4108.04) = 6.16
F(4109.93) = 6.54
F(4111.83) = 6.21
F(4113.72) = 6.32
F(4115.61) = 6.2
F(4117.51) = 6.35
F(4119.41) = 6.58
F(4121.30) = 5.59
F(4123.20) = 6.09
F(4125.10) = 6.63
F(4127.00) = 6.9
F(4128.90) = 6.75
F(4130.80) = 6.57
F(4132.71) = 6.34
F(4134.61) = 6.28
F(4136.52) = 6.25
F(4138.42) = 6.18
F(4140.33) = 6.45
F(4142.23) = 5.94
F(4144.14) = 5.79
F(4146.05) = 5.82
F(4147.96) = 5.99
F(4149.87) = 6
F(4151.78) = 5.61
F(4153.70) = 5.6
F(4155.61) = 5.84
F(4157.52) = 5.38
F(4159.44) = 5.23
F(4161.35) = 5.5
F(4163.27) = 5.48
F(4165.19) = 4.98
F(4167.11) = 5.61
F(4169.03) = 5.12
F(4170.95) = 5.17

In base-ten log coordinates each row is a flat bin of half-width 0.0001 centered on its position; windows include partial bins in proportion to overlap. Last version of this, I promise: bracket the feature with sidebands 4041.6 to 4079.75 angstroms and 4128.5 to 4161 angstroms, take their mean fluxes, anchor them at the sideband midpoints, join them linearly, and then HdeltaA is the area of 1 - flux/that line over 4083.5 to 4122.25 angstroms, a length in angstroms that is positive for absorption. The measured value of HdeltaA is -2.6 angstroms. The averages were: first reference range 5.11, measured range 5.92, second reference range 5.98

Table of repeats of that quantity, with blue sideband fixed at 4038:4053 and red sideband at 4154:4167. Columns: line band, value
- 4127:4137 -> -2.21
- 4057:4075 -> 0.33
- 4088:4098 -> -0.81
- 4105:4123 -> -3.43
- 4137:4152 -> -1.78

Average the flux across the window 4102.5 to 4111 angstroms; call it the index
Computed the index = 6.23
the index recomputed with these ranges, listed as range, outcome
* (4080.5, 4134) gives 6.02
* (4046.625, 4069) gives 5.05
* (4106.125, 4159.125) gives 6.15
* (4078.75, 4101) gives 5.53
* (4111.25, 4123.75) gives 6.2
